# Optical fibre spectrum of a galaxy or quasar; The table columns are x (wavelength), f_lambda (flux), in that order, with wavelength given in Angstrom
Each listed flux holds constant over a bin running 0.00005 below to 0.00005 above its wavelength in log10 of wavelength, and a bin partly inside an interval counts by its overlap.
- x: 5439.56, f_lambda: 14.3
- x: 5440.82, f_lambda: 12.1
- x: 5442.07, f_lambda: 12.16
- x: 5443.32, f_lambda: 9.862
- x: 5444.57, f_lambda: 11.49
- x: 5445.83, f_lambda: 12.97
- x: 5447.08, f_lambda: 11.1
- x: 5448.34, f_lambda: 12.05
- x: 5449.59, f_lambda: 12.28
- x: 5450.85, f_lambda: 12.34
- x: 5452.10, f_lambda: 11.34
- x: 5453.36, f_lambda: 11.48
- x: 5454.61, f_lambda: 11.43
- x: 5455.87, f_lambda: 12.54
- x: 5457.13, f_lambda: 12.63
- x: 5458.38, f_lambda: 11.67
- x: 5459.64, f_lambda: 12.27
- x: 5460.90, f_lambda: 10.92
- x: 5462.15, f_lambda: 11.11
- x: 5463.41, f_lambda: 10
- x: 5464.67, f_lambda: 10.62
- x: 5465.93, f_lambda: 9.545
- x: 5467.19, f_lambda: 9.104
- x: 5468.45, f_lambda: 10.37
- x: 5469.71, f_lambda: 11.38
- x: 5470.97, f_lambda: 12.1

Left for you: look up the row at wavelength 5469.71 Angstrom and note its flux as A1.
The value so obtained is 11.38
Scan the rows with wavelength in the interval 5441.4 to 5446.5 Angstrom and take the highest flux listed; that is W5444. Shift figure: 12.97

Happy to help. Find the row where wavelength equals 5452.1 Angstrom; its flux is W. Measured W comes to 11.34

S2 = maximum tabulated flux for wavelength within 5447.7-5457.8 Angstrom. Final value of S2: 12.63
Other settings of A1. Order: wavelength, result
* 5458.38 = 11.67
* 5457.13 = 12.63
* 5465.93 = 9.545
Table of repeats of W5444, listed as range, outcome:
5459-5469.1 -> 12.27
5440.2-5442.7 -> 12.16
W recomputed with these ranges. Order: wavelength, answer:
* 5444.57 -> 11.49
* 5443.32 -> 9.862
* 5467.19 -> 9.104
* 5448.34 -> 12.05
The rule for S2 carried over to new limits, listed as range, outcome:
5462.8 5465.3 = 10.62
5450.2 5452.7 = 12.34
